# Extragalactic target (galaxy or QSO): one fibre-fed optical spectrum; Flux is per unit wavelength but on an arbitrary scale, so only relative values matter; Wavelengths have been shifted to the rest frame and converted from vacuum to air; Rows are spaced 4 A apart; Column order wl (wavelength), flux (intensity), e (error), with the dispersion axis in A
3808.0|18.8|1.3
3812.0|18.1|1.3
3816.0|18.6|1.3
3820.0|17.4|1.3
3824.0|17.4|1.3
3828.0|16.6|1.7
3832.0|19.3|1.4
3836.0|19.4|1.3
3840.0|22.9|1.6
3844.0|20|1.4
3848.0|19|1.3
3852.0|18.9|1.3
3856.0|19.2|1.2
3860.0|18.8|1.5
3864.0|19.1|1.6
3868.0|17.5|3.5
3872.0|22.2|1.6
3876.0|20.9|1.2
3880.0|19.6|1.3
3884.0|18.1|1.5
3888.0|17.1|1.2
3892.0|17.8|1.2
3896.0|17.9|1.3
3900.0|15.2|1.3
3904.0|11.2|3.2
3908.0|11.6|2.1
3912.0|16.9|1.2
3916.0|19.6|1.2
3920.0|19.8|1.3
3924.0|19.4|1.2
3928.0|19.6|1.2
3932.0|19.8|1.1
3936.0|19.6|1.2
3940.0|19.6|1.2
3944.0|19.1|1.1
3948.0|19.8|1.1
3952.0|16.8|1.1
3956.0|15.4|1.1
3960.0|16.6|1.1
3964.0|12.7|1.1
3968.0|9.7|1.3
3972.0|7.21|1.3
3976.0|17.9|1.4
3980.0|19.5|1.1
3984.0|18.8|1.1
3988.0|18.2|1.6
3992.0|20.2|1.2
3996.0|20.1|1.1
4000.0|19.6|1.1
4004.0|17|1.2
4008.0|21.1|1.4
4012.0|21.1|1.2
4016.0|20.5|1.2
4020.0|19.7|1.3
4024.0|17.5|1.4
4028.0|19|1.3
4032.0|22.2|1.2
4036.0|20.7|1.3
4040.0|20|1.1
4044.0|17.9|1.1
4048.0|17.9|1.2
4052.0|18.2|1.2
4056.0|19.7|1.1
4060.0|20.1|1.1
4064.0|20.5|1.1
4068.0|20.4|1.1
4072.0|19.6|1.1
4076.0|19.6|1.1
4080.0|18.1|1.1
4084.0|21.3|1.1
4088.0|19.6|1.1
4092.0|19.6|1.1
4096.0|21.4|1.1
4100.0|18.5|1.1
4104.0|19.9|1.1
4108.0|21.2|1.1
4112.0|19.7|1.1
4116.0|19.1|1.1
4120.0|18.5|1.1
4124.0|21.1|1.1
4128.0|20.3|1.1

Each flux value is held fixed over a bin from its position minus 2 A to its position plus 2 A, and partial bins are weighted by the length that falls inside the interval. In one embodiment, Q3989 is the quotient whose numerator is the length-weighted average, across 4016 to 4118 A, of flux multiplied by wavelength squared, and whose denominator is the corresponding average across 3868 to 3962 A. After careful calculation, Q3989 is 1.18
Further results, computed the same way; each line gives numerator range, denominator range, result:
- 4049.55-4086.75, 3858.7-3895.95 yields 1.14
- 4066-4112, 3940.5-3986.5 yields 1.33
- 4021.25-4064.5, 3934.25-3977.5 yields 1.28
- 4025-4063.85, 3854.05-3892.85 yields 1.12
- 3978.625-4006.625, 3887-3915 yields 1.29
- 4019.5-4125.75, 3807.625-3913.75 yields 1.21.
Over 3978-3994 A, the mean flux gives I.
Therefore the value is 19.2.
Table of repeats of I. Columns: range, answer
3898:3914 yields 13.7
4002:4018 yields 19.9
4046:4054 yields 18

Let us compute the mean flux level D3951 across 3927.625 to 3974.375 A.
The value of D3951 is 16.2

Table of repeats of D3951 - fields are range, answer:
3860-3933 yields 18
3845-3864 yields 19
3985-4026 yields 19.5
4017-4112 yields 19.7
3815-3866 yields 19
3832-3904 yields 18.8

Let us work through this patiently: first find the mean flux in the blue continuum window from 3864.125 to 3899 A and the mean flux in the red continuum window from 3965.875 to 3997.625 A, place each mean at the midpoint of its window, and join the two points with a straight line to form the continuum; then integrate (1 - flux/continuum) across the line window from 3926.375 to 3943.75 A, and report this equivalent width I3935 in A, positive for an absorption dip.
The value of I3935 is -2.1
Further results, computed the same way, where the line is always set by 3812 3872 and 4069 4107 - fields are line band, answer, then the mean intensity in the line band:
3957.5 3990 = 7.2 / 15.1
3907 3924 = 1.4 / 17.6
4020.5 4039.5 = -0.2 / 19.8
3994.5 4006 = 0.4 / 18.8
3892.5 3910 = 4.4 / 14.3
